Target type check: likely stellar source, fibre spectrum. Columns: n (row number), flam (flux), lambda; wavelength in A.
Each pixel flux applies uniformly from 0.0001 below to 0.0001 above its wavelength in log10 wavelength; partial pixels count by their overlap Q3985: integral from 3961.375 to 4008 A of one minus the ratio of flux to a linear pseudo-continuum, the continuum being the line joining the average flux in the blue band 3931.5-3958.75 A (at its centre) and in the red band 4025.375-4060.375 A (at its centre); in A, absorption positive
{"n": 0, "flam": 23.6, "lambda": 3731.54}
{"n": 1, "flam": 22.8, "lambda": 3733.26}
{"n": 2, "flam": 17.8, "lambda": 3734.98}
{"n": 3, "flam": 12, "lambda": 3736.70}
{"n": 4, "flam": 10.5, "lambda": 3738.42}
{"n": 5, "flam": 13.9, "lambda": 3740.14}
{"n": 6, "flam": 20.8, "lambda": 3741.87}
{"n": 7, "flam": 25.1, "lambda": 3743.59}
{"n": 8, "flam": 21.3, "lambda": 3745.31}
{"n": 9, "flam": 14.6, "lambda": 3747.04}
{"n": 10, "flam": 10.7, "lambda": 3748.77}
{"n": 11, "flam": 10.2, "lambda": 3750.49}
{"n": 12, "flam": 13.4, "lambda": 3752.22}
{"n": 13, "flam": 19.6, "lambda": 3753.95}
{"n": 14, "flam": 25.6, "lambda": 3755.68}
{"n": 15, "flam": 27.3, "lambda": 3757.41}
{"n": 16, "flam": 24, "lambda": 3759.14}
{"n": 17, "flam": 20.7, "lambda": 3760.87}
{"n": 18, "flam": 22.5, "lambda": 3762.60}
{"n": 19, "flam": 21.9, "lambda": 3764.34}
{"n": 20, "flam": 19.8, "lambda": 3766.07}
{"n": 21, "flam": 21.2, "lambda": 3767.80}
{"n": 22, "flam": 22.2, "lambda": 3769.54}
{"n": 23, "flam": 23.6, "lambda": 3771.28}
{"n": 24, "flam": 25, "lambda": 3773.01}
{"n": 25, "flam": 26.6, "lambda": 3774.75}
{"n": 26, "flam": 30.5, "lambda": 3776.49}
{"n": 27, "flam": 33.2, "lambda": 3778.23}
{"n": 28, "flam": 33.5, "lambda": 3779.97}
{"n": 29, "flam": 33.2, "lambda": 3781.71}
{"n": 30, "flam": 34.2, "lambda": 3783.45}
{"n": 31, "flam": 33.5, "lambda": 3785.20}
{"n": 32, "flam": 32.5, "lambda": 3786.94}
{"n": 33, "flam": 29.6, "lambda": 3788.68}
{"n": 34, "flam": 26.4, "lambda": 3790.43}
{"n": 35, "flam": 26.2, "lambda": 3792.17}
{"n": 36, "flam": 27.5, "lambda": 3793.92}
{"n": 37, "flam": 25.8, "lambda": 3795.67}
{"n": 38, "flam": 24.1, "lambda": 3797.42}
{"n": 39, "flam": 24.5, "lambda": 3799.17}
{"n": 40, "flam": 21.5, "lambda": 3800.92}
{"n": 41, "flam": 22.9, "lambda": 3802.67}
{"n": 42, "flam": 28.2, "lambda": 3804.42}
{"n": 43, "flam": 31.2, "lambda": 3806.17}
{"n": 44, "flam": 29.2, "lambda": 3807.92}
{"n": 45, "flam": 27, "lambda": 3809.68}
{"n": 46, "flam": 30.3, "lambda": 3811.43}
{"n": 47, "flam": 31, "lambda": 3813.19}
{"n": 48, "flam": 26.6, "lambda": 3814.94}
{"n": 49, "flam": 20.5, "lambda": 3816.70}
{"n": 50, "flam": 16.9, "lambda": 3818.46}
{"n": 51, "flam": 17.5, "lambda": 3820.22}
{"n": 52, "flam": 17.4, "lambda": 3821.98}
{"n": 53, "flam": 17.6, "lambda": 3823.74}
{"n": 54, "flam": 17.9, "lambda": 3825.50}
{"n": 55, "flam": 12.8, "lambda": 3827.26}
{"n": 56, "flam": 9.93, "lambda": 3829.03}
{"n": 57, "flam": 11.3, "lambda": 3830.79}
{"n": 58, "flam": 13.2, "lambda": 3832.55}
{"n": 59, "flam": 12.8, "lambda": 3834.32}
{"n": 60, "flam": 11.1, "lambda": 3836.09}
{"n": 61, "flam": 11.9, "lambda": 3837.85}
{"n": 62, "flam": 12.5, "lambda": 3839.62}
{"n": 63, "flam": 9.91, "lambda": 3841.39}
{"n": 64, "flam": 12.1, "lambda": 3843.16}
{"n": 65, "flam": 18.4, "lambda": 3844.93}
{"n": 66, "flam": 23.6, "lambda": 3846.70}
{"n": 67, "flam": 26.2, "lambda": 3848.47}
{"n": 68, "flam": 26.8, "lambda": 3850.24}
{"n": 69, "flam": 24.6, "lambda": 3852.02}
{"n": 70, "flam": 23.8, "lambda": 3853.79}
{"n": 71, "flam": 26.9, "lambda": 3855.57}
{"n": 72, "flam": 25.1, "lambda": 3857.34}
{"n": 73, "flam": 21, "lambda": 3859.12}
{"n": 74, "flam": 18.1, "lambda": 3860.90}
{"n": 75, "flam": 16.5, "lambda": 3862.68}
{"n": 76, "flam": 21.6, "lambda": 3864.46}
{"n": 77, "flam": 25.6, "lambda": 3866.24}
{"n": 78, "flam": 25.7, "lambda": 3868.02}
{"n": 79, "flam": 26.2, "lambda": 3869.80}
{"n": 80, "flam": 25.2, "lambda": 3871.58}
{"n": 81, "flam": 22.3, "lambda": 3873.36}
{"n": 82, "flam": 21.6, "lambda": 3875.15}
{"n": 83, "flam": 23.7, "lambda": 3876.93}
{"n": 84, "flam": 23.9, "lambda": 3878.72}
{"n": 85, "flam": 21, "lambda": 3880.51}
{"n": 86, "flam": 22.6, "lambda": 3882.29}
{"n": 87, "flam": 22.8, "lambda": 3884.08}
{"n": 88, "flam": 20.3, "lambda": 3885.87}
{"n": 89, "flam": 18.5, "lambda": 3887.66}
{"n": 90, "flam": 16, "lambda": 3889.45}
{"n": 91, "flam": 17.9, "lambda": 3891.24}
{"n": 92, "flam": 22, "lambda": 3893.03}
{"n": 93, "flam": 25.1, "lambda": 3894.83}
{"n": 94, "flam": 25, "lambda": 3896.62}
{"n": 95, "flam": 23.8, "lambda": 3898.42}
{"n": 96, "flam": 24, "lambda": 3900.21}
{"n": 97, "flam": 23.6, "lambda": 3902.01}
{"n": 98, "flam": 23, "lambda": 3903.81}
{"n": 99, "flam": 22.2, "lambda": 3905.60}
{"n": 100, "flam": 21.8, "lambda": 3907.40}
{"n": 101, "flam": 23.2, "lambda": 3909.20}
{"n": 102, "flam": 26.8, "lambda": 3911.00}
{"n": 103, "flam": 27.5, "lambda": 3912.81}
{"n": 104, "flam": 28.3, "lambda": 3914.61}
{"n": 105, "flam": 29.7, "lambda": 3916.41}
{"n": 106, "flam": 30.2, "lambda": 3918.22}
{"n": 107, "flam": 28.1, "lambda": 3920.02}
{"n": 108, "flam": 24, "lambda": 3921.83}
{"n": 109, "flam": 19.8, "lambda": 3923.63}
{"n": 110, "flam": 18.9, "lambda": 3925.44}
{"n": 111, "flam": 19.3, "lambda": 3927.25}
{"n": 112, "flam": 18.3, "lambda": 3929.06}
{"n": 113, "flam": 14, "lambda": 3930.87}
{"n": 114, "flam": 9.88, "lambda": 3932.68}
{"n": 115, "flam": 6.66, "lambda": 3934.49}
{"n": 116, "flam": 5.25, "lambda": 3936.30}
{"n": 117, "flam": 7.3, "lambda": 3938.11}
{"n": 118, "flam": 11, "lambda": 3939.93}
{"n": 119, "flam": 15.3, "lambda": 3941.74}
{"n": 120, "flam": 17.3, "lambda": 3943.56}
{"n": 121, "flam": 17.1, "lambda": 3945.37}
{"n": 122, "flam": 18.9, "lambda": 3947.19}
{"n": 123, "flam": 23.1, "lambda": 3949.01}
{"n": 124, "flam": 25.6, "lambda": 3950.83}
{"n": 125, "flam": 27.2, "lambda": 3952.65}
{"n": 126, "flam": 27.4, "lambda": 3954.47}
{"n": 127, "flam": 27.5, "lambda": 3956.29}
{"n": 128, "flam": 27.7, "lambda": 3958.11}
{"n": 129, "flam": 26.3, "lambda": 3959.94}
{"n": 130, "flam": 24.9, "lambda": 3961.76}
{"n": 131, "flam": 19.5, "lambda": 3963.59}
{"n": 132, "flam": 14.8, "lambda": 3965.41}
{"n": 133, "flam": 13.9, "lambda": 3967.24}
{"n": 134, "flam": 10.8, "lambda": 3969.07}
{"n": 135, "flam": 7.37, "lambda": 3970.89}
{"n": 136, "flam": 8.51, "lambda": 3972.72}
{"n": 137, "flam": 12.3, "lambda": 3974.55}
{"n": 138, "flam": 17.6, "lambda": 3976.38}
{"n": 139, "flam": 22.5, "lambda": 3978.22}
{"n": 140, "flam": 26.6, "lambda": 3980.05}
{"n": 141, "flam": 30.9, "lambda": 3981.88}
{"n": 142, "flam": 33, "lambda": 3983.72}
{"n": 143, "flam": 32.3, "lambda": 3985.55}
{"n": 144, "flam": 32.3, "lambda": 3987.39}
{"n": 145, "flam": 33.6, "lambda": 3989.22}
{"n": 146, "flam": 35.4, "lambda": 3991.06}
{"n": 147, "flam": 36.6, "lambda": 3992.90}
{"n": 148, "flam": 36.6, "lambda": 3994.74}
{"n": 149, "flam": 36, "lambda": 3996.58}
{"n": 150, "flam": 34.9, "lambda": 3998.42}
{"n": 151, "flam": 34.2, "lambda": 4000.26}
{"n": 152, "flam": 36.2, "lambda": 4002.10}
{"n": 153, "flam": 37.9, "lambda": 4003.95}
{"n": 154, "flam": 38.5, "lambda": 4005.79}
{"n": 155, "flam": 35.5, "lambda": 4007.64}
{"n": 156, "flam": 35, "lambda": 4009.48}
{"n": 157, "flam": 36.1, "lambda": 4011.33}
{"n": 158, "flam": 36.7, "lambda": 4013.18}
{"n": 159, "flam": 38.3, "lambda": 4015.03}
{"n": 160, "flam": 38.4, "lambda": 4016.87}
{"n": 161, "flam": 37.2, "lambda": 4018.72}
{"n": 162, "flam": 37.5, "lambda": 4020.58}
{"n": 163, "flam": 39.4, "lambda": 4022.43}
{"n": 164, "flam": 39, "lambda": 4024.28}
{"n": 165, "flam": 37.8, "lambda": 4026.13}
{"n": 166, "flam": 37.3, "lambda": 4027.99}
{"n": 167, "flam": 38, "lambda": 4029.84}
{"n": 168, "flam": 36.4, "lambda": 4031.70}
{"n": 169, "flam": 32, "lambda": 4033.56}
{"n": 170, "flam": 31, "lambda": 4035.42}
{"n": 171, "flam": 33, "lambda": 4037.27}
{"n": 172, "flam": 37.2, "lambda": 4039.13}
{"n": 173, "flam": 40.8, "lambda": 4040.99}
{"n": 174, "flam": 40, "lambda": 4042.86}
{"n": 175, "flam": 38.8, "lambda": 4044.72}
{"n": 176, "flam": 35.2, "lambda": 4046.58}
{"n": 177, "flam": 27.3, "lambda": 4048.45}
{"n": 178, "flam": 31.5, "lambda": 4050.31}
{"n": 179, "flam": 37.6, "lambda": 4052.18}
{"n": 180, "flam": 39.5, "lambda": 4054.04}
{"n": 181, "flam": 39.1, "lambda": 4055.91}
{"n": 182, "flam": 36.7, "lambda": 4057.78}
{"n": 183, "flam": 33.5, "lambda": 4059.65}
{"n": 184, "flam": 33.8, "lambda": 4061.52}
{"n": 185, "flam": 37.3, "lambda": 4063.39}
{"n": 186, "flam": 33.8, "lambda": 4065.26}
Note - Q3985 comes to -2.38 A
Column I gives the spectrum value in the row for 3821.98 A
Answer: 17.4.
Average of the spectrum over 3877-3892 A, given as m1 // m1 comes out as 20.6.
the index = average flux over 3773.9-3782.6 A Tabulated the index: 31.4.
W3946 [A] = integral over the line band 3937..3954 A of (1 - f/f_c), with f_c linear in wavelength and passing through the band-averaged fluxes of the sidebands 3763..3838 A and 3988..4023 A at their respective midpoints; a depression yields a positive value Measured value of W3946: 7.58 A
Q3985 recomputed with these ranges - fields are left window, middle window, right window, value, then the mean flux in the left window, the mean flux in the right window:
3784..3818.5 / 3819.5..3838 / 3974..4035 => 9.25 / 27.1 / 34.1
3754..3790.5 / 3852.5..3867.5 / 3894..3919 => 1.95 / 26.9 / 25.3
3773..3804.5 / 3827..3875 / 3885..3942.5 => 9.72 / 28.4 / 20.2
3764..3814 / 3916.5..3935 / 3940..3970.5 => 1.89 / 27.5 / 20.6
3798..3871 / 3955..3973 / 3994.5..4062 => 7.16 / 20.7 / 36.3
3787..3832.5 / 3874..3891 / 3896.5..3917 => 2.31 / 22.9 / 24.8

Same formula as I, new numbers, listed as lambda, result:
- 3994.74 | 36.6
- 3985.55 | 32.3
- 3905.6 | 22.2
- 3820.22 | 17.5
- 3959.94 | 26.3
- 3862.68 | 16.5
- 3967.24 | 13.9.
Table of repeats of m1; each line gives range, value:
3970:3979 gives 13.5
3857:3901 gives 22.2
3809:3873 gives 19.9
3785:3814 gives 27.6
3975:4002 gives 31.4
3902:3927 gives 24.7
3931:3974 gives 17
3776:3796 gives 30.6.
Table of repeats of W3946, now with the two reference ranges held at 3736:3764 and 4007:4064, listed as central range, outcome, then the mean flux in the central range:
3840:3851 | 2.41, 19.1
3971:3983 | 4.99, 19.1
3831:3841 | 4.91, 12.1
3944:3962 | 3.94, 24.4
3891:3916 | 3.49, 24.1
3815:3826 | 2.02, 18.6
